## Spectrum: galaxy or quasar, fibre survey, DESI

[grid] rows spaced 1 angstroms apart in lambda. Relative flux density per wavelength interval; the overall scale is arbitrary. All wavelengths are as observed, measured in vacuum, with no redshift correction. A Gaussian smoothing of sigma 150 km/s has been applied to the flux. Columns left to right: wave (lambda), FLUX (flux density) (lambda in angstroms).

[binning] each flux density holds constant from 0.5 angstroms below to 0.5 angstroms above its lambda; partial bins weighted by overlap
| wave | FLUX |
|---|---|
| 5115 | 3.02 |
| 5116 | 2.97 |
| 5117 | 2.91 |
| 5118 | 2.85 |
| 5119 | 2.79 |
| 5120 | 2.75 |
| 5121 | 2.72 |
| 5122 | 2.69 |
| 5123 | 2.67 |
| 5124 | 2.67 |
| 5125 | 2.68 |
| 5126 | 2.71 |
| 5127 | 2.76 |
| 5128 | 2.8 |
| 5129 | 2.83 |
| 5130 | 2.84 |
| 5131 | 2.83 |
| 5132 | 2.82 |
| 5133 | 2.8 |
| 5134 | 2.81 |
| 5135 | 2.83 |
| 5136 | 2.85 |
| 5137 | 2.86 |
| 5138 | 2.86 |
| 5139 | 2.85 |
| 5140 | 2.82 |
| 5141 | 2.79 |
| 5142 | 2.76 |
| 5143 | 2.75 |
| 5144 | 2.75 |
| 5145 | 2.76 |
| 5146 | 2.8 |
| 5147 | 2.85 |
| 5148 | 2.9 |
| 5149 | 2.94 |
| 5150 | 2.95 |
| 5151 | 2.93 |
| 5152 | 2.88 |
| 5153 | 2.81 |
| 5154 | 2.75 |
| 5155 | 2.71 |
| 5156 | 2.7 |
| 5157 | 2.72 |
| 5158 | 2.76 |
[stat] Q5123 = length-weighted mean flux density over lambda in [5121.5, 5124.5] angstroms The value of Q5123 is 2.68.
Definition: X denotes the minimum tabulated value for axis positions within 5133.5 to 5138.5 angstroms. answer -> 2.81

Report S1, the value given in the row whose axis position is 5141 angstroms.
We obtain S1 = 2.79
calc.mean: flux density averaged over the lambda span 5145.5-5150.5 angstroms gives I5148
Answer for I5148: 2.89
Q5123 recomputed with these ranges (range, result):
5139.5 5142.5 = 2.79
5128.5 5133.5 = 2.82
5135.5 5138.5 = 2.86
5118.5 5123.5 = 2.72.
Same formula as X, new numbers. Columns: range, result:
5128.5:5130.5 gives 2.83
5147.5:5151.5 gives 2.9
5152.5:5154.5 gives 2.75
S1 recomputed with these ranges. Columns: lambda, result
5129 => 2.83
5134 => 2.81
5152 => 2.88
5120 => 2.75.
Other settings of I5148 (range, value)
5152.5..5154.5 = 2.78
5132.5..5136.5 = 2.82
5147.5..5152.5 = 2.92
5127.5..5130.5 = 2.82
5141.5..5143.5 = 2.75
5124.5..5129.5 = 2.76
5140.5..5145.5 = 2.76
